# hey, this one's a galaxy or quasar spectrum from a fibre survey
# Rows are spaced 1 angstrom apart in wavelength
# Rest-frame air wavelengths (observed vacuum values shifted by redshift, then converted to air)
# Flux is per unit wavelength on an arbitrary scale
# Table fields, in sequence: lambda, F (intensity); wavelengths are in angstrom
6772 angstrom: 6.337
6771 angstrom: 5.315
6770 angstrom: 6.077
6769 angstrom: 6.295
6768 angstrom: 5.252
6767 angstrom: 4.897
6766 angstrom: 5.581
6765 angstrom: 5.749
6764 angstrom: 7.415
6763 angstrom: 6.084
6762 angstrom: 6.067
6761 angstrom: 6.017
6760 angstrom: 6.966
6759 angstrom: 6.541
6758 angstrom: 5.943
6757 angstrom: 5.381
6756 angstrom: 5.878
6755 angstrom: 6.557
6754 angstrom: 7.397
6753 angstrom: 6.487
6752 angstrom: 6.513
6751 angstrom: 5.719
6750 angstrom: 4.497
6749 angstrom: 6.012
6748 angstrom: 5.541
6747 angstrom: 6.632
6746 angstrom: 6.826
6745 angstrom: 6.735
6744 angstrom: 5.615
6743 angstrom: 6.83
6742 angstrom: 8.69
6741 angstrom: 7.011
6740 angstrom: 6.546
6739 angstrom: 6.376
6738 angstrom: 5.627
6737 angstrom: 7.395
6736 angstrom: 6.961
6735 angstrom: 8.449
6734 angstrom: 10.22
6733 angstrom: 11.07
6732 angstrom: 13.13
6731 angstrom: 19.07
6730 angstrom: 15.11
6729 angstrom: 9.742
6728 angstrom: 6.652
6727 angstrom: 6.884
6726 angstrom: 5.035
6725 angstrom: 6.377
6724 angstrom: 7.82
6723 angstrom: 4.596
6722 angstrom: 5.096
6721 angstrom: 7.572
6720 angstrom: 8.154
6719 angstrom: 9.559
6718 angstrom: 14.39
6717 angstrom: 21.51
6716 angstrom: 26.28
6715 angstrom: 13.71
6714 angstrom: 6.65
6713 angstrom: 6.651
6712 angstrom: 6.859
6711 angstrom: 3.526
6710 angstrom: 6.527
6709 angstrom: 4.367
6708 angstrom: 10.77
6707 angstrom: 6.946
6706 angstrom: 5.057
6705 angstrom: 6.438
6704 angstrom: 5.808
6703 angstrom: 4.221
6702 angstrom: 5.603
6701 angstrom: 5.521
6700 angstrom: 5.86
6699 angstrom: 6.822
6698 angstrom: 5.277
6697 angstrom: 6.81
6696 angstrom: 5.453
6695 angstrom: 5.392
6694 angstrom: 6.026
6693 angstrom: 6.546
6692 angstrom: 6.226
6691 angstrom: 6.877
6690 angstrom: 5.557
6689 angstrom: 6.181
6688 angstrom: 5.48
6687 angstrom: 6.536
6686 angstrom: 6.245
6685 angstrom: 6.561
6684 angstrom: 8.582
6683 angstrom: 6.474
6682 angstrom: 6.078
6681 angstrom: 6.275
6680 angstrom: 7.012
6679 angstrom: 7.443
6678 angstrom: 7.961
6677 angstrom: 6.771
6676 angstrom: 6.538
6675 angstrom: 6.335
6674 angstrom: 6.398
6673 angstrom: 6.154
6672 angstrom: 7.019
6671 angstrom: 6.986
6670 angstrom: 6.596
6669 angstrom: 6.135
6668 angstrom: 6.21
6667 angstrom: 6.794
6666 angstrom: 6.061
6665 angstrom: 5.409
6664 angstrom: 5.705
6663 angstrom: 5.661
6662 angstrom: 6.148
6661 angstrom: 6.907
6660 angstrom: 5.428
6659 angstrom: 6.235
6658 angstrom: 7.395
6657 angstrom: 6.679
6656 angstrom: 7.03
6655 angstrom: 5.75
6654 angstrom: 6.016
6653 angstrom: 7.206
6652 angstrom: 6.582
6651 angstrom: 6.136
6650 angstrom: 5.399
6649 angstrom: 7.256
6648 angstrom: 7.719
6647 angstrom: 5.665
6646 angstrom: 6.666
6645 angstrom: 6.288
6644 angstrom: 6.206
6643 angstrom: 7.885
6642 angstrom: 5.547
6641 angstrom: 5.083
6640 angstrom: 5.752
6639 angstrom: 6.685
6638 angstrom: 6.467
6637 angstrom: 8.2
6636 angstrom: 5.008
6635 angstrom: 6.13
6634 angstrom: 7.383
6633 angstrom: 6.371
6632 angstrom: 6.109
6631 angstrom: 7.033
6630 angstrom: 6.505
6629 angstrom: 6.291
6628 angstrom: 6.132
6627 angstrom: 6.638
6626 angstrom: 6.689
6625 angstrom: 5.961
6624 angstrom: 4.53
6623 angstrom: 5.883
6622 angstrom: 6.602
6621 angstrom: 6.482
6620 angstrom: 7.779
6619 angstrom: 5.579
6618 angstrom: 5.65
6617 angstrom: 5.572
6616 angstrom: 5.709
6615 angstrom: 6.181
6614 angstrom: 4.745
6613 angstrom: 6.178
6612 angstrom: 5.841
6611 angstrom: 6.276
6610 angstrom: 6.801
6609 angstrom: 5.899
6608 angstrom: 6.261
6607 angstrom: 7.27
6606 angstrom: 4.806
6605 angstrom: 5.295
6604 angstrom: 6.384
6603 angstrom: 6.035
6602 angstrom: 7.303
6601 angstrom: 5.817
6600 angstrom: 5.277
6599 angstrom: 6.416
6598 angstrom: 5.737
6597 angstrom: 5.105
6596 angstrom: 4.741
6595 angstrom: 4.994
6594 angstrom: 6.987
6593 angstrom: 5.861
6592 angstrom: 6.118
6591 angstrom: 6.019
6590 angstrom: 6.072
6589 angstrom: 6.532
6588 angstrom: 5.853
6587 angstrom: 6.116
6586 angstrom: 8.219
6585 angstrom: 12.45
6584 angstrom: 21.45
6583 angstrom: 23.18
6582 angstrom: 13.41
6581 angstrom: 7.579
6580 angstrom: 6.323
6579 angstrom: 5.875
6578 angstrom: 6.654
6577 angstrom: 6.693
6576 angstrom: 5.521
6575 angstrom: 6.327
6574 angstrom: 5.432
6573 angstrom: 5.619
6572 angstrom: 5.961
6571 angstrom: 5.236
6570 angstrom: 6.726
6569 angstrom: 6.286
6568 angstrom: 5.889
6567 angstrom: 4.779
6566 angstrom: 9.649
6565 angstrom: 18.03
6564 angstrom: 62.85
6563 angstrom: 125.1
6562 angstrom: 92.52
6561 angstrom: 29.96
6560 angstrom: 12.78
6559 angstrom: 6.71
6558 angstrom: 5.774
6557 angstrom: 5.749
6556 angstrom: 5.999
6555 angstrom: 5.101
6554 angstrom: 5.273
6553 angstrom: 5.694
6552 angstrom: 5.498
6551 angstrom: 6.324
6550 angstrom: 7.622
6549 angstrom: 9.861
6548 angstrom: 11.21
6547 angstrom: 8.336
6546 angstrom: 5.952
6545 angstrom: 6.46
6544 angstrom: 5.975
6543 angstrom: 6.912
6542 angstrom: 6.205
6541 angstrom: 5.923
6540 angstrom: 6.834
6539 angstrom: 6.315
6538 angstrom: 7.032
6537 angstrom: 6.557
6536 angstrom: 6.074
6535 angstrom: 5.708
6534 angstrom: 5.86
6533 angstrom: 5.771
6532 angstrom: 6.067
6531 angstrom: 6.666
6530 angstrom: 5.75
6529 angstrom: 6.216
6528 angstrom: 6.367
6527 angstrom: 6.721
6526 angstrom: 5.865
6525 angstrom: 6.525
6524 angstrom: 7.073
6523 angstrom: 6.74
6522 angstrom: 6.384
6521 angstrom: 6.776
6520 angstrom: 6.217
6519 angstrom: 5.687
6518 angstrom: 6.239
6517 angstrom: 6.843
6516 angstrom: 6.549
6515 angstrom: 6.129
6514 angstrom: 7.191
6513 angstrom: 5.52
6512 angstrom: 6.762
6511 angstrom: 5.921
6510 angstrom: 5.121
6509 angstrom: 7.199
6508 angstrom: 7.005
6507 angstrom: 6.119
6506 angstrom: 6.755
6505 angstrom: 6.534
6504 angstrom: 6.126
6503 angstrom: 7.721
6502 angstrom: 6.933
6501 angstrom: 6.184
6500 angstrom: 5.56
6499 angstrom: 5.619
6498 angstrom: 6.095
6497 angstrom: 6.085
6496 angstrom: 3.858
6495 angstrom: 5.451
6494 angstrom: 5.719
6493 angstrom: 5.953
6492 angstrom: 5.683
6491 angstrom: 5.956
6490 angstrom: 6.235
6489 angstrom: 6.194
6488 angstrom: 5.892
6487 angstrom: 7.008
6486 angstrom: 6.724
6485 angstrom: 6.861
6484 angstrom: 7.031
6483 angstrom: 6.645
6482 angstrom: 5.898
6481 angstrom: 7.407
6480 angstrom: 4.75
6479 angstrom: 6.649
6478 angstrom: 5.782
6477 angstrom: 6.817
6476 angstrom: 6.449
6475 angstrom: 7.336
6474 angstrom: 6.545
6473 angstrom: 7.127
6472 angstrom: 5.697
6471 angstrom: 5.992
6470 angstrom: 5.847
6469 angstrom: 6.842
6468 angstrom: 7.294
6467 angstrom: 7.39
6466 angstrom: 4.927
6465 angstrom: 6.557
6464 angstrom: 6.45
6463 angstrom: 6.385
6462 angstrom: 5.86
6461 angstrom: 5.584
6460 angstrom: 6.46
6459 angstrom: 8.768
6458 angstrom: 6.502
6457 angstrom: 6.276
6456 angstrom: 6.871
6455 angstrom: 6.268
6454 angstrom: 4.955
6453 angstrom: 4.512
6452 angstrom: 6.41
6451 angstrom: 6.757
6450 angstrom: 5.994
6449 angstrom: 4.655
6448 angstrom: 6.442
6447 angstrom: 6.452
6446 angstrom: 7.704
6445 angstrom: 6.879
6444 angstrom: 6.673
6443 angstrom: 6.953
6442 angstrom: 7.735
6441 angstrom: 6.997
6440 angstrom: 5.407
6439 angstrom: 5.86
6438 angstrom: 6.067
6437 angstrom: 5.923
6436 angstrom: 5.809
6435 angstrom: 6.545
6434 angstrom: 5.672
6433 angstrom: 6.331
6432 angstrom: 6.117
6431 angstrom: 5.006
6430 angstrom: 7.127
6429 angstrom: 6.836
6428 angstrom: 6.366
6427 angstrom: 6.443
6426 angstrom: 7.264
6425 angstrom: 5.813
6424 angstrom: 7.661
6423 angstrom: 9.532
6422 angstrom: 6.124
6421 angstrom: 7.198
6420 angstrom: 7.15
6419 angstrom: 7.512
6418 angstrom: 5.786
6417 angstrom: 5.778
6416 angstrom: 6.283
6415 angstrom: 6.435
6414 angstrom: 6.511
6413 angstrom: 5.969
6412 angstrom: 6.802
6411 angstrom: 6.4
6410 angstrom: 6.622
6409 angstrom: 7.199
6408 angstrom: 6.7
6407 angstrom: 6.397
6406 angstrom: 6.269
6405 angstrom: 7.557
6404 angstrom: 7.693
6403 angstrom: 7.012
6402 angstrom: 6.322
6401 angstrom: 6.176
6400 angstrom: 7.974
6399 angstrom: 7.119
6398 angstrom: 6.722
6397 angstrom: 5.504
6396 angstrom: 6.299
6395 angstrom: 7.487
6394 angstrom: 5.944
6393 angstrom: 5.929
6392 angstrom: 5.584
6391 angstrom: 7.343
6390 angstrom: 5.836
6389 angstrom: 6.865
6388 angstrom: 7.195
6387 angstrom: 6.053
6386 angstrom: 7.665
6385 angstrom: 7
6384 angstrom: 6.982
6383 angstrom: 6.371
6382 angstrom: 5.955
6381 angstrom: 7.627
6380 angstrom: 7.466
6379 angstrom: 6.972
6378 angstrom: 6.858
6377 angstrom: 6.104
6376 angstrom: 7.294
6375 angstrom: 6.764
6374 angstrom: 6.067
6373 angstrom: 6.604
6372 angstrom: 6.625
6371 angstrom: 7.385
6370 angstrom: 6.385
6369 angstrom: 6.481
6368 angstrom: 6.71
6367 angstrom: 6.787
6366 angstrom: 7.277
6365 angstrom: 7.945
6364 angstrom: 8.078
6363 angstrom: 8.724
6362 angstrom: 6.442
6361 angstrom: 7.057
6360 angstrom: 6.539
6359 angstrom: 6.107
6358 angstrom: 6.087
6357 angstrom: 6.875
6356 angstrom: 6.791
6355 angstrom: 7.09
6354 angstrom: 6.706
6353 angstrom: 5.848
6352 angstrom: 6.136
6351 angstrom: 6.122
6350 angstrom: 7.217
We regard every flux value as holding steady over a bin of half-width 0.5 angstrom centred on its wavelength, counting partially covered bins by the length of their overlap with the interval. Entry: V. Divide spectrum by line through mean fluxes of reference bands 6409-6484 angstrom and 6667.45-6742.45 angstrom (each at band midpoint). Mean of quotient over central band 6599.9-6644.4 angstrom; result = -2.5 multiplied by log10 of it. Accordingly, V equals 0.18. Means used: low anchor 6.45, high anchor 7.69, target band 6.19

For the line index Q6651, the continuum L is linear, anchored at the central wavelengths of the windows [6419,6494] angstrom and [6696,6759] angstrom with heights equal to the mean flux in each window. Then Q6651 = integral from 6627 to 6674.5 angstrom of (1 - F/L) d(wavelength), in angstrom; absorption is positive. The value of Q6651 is 6.6 angstrom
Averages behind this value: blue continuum 6.44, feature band 6.39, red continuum 7.83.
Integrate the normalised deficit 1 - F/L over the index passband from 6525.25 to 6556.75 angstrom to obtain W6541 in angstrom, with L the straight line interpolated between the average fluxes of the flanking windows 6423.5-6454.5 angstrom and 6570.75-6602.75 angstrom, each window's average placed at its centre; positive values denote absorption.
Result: 2.8 angstrom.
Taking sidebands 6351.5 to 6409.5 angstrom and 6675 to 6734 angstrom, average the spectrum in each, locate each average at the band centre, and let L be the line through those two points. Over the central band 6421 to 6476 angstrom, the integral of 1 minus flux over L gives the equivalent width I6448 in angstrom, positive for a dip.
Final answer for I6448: 4.4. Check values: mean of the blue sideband 6.78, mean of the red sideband 7.9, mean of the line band 6.45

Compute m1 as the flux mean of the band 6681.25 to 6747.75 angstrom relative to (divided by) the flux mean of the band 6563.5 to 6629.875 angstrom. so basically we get 0.99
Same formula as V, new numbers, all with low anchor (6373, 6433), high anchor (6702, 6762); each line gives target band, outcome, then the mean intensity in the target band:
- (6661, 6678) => 0.21 mag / 6.37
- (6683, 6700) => 0.23 mag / 6.28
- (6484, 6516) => 0.14 mag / 6.22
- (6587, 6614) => 0.24 mag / 5.97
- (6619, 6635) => 0.18 mag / 6.39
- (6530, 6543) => 0.15 mag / 6.26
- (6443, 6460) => 0.08 mag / 6.4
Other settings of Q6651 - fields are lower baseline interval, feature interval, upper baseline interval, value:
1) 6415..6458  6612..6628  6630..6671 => 0.9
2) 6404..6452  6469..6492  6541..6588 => 7.3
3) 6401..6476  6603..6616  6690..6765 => 2.1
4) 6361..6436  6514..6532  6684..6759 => 1.7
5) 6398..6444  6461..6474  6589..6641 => 0.3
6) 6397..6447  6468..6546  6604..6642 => 1.6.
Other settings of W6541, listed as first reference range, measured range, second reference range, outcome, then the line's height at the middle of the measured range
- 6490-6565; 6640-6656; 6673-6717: 3.3 angstrom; 8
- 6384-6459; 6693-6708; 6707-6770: 3.4 angstrom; 7.72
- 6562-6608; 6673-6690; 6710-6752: 5.6 angstrom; 9.85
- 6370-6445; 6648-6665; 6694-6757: 2.7 angstrom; 7.56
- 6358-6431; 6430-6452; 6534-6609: 4.4 angstrom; 7.88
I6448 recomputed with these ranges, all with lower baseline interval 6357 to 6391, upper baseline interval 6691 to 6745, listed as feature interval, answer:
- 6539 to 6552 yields 0.5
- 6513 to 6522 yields 1.2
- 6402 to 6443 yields 2.6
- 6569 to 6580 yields 2.3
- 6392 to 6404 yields 0.6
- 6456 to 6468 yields 1.1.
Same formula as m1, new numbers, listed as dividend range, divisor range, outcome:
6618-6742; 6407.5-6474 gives 1.11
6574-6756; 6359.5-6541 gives 1.09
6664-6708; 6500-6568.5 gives 0.58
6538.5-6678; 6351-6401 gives 1.31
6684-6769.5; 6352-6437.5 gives 1.10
